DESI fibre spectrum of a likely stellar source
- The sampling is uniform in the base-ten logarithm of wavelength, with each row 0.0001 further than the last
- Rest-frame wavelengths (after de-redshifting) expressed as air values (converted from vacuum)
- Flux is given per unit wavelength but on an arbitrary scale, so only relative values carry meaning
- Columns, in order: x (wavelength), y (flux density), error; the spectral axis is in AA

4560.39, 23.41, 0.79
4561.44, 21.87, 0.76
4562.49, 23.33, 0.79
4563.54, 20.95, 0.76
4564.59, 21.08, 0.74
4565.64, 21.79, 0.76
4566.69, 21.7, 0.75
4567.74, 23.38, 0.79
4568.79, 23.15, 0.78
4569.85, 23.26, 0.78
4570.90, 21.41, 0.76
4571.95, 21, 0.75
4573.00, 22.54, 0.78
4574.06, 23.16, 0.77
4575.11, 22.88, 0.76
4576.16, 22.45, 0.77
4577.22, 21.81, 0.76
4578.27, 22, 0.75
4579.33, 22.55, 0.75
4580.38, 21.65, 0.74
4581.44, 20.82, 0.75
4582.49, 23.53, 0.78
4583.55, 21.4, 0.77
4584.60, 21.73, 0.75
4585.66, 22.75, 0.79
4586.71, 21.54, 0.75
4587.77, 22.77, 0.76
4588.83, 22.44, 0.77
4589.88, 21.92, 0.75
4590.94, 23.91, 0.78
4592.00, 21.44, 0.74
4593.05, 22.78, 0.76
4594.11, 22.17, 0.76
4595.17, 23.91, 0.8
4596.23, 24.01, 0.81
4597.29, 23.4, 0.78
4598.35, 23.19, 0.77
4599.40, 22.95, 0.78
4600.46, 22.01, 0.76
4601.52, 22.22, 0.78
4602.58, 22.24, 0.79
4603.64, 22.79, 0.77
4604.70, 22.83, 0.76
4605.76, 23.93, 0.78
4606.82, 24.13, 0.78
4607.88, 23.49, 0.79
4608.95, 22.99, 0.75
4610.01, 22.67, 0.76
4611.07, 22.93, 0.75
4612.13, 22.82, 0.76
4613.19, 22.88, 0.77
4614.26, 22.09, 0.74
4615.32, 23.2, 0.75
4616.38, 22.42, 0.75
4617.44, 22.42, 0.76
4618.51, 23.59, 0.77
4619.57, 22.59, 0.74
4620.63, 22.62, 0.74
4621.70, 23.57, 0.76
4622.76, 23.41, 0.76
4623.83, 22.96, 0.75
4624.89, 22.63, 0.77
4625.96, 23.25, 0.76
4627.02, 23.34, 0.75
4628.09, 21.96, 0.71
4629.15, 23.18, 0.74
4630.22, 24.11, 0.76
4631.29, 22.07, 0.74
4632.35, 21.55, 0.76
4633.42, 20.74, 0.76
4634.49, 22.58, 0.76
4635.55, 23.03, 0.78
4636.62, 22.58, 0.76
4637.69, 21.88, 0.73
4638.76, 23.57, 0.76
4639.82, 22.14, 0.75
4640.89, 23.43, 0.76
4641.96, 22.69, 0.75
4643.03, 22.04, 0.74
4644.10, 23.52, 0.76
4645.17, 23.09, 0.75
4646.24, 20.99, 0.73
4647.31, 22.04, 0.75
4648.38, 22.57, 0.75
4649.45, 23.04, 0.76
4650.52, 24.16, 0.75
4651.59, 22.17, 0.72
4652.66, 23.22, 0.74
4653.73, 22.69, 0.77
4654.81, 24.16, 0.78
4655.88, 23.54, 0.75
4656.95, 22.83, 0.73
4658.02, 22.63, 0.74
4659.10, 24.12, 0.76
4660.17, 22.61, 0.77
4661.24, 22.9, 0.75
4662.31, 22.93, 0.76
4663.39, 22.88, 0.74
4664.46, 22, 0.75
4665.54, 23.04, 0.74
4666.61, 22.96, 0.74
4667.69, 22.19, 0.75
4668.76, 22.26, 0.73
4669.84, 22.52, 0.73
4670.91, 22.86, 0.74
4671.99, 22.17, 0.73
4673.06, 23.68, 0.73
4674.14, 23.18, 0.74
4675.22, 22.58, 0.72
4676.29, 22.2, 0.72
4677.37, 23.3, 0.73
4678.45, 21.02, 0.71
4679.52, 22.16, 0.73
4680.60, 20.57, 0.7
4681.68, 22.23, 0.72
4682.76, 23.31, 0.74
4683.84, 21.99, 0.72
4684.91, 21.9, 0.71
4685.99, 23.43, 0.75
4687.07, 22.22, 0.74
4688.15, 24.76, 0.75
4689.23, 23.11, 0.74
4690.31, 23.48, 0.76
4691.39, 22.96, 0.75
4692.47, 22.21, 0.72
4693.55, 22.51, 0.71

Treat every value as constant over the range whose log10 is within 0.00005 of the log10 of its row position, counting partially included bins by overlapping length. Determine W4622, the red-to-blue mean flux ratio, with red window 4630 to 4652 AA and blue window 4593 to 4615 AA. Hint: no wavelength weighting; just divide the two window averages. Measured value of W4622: 1.0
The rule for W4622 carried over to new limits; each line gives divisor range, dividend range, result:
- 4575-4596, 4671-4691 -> 1.01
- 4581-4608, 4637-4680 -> 1.00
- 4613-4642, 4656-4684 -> 0.99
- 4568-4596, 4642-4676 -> 1.02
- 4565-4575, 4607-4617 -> 1.02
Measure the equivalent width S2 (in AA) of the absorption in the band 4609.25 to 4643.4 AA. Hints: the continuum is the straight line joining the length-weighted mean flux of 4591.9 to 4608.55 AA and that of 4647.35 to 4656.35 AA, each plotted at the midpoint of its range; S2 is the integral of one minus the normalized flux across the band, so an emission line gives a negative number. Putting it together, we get 0.5 AA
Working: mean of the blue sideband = 23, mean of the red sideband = 23.1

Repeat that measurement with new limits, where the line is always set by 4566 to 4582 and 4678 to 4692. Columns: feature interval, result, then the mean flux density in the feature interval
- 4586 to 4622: -0.8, 22.8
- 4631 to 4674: -0.5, 22.7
